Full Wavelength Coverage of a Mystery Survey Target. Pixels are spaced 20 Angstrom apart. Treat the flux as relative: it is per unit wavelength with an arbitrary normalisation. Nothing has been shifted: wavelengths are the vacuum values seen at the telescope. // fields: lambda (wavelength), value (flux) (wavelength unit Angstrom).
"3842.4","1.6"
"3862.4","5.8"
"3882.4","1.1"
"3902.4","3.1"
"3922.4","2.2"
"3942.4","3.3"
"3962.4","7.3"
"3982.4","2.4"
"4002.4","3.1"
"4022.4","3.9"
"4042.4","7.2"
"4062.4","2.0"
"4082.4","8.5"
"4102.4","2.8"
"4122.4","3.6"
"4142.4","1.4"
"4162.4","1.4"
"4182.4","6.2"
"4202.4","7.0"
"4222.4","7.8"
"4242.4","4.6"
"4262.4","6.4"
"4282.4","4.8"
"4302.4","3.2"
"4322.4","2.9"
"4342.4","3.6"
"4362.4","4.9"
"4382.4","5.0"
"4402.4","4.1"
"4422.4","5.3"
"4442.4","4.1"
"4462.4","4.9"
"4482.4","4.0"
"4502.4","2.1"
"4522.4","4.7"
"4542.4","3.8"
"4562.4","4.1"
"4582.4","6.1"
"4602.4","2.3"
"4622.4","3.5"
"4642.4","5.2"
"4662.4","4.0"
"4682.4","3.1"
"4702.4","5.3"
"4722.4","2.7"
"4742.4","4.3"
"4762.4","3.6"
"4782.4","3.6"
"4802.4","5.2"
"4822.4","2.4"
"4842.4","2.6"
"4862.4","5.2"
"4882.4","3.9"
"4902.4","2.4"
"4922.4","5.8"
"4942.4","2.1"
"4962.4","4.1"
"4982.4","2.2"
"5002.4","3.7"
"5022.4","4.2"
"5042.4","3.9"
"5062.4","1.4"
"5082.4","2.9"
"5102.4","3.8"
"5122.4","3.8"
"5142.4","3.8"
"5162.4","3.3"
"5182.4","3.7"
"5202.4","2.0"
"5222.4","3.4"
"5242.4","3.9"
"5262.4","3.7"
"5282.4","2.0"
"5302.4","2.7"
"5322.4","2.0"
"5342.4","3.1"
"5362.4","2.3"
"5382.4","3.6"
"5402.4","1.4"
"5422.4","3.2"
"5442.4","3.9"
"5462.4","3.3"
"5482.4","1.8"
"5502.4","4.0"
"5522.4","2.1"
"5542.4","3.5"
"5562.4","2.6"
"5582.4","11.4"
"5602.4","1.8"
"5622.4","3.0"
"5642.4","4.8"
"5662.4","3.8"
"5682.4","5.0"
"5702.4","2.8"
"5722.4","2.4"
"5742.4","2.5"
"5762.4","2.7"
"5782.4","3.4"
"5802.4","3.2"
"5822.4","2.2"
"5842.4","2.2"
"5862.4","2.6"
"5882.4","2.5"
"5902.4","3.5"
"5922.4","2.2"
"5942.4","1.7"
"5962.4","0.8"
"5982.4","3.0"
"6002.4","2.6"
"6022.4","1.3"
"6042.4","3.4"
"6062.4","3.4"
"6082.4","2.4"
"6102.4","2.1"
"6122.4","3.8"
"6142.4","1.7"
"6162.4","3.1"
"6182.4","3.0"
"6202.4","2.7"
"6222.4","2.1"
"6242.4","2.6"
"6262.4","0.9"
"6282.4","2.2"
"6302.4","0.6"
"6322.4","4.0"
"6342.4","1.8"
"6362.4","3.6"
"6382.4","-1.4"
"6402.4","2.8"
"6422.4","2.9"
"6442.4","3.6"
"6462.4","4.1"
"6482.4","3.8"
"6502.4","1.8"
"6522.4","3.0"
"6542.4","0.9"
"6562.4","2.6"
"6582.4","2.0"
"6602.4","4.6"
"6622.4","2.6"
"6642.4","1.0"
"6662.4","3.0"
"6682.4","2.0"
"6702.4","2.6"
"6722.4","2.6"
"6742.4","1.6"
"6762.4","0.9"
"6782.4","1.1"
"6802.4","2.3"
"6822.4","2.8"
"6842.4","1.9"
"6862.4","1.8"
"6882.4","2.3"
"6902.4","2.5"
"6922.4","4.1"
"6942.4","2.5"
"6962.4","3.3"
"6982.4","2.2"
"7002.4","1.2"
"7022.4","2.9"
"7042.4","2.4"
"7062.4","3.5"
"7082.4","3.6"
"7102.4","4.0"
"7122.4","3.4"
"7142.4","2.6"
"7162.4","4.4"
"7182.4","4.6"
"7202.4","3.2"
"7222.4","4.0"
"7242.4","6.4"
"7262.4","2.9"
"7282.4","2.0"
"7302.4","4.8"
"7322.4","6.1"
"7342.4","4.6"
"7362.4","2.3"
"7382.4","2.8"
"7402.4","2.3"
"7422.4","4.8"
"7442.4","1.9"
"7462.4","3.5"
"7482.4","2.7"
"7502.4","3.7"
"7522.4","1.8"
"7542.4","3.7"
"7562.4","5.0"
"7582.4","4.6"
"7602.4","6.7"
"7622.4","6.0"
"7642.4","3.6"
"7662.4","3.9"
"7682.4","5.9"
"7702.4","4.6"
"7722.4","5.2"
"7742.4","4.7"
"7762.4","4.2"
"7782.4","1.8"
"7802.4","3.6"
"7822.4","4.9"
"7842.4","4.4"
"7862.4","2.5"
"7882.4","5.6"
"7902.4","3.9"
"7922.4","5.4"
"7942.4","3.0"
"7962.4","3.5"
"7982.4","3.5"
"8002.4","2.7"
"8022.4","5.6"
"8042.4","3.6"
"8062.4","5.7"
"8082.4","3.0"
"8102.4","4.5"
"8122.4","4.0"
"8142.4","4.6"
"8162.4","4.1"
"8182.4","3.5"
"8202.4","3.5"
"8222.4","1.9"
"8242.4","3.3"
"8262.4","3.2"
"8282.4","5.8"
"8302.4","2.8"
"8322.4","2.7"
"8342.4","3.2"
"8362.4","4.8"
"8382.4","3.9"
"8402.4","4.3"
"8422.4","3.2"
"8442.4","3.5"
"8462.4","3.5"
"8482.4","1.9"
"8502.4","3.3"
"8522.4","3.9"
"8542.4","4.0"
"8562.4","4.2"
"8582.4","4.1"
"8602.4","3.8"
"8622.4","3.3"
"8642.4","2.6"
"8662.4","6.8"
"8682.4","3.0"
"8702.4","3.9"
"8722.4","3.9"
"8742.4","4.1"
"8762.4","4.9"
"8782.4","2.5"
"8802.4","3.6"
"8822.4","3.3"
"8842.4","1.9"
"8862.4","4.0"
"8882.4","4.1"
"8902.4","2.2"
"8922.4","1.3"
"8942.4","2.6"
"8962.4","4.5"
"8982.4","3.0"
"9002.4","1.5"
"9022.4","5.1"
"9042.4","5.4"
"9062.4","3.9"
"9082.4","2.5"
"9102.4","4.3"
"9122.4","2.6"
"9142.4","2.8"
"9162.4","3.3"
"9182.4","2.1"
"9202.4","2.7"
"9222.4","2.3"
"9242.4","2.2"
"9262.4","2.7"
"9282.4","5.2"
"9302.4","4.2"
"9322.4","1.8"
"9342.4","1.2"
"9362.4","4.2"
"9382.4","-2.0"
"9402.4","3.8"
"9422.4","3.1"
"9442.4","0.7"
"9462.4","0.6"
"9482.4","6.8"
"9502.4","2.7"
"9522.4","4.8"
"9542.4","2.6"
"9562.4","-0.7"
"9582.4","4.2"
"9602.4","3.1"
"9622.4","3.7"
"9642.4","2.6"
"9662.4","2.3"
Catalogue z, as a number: 0.896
